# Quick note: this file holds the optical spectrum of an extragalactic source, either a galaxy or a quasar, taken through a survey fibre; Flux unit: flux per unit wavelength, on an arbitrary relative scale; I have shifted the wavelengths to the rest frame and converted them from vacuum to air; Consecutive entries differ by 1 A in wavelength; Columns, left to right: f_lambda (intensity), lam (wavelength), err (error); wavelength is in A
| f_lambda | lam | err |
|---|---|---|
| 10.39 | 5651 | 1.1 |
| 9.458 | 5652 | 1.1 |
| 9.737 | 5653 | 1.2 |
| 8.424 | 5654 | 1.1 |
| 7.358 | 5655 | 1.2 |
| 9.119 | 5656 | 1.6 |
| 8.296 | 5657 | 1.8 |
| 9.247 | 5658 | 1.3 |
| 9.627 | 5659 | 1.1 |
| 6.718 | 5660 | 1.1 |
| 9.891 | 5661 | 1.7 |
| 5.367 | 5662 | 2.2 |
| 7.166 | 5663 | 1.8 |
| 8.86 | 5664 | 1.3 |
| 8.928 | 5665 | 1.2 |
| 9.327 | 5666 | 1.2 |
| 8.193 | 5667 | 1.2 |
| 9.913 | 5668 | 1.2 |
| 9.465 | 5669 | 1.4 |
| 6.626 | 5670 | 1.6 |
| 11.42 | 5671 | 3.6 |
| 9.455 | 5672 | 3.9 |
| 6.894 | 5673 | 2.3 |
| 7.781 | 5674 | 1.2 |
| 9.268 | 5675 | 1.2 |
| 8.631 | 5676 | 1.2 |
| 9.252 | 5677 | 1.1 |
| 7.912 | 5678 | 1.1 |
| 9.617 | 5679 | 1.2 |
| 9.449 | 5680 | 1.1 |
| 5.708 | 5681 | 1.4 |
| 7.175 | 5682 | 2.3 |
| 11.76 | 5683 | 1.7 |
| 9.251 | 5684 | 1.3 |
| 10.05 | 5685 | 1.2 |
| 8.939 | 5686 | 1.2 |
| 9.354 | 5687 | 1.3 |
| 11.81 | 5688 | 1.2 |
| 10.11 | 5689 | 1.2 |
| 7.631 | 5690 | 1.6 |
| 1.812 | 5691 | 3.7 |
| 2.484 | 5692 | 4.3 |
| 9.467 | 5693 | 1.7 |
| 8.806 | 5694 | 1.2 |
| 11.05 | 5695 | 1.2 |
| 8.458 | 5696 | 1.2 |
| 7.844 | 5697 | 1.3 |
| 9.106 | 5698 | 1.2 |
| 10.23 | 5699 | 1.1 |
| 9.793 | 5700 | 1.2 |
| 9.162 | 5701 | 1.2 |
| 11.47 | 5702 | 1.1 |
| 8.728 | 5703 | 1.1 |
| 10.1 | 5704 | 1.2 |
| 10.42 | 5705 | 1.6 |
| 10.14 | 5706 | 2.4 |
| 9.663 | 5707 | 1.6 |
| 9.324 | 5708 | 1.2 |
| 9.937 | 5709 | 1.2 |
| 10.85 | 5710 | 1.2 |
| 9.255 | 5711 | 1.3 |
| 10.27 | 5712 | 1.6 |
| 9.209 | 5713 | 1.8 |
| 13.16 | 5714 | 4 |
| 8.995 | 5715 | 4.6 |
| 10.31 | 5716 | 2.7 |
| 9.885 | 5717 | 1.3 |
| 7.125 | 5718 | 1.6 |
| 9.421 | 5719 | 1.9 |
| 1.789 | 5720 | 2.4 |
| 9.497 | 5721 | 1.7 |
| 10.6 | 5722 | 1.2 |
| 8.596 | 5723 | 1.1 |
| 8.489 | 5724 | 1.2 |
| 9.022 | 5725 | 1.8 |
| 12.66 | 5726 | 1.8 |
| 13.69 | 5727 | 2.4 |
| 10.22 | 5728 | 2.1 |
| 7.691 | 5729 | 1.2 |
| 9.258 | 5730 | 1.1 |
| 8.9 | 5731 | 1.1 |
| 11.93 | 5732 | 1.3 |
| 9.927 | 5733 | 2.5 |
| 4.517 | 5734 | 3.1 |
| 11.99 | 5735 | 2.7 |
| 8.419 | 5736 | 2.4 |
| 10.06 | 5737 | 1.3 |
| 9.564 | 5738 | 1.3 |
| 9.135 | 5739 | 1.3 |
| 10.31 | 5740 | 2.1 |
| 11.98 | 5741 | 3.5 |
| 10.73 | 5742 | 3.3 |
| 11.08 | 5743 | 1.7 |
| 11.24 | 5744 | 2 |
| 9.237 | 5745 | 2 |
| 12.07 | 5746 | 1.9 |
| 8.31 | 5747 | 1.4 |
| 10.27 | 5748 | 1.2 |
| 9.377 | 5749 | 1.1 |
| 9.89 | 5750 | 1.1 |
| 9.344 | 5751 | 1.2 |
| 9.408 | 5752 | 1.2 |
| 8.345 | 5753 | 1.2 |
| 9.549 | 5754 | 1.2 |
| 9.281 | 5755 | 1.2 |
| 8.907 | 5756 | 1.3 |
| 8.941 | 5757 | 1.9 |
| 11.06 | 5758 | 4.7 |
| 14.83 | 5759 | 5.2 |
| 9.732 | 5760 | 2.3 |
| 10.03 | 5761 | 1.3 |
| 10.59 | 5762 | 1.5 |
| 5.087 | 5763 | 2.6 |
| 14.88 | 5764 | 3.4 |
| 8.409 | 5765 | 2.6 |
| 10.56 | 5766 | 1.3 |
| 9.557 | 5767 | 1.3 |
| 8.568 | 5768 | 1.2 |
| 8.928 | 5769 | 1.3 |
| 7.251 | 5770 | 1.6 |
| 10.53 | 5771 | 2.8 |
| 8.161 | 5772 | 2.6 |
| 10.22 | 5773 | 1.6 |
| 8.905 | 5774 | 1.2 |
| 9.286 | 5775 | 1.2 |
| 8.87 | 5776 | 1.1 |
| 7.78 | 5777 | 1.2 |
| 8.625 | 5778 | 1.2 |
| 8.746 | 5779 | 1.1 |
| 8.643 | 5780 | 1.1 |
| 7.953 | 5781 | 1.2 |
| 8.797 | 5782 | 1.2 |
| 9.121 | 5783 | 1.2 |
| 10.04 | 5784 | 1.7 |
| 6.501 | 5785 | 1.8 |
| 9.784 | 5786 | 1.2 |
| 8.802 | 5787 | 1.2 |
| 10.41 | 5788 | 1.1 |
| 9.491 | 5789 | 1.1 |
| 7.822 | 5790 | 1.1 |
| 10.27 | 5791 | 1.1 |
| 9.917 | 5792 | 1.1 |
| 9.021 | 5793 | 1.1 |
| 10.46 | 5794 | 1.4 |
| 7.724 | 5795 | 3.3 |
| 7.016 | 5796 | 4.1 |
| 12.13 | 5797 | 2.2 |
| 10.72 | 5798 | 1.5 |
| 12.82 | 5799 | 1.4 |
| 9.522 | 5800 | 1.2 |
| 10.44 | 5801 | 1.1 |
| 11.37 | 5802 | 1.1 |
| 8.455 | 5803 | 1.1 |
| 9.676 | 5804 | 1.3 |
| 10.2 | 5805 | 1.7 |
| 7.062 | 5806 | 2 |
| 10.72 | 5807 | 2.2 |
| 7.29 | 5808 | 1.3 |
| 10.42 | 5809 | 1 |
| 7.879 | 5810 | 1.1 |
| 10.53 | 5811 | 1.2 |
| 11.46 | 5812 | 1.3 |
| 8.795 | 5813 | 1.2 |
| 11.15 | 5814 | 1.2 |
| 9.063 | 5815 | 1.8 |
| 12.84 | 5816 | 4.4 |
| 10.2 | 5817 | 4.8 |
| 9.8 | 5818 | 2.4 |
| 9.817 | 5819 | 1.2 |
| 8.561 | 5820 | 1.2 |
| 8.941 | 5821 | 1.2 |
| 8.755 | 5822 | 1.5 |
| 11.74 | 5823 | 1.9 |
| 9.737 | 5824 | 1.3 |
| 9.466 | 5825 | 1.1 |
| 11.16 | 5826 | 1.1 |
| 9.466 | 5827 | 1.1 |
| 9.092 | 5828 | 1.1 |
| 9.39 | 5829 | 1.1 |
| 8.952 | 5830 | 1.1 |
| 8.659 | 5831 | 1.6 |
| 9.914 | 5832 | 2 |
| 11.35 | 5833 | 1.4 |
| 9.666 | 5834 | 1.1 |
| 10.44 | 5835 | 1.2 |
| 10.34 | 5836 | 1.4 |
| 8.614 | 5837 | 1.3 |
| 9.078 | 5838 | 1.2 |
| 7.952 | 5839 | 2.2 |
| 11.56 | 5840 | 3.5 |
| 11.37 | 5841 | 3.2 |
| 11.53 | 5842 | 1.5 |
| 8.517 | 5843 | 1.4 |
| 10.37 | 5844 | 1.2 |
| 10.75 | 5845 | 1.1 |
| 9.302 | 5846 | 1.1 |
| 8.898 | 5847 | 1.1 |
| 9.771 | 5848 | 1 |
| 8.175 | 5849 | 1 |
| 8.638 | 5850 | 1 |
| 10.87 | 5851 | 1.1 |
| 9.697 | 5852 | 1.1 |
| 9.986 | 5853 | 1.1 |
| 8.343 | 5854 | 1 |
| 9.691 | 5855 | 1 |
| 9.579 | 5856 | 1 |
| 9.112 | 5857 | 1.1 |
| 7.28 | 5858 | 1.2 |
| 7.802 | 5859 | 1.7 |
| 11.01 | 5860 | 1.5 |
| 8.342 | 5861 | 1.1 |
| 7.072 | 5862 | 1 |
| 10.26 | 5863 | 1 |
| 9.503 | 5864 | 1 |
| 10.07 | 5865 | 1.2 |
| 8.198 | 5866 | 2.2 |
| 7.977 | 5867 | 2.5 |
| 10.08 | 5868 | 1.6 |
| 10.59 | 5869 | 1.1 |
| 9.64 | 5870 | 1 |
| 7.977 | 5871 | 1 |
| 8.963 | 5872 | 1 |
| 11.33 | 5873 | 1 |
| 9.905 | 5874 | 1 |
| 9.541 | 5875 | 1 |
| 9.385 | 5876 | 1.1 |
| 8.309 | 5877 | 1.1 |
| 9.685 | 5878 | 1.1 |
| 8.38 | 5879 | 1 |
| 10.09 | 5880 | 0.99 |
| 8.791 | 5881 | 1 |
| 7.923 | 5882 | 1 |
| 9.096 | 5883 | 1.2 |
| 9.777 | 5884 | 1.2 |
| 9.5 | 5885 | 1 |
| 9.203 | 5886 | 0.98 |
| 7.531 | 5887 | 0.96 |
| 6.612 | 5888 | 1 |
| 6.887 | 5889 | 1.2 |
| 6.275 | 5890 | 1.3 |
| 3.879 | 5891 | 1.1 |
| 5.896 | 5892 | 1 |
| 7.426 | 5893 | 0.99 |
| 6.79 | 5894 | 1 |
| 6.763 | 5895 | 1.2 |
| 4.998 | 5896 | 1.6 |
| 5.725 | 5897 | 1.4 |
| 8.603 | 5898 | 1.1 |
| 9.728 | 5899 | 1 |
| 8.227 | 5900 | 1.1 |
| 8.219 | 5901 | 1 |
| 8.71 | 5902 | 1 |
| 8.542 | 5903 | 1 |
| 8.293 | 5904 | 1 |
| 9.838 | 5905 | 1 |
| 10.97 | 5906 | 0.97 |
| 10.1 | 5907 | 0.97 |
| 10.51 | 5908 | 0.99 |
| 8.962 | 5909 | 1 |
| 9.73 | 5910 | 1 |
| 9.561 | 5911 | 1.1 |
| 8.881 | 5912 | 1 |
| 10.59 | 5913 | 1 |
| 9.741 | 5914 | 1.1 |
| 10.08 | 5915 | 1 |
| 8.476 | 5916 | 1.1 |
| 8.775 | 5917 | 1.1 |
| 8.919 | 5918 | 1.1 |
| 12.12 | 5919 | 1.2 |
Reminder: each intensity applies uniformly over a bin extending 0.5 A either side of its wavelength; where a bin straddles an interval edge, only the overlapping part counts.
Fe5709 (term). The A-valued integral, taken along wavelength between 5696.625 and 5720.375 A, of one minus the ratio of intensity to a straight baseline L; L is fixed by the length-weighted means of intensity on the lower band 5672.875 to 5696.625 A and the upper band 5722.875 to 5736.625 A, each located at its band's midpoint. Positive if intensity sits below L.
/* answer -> -1.0 A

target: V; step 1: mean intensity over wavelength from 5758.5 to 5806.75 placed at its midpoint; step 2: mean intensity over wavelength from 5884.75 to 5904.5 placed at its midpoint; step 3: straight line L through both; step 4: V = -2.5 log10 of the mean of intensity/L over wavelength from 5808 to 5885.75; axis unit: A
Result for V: -0.158 mag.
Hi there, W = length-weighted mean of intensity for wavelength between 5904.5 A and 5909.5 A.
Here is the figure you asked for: 10.1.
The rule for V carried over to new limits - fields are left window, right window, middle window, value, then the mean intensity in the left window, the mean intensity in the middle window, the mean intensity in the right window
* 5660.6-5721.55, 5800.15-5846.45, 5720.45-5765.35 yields -0.076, 8.9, 9.93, 9.82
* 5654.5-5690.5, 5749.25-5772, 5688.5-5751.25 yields -0.019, 8.77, 9.43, 9.67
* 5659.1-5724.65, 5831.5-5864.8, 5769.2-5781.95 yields 0.059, 8.89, 8.75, 9.54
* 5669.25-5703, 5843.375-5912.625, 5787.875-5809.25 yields -0.105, 8.73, 9.66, 8.79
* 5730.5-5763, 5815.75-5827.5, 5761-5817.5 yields 0.054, 9.89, 9.46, 9.98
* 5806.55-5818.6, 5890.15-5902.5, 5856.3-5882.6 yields -0.144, 10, 9.13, 7.06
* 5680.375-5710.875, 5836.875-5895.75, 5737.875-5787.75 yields -0.067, 9.03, 9.55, 8.89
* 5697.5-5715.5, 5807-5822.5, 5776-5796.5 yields 0.111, 9.99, 8.85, 9.73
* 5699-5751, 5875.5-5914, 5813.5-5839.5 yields -0.096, 9.76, 9.77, 8.4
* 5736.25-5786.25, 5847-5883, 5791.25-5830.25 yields -0.046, 9.56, 9.8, 9.19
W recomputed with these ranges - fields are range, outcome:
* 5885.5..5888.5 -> 7.78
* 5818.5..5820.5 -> 9.19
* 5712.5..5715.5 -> 10.5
